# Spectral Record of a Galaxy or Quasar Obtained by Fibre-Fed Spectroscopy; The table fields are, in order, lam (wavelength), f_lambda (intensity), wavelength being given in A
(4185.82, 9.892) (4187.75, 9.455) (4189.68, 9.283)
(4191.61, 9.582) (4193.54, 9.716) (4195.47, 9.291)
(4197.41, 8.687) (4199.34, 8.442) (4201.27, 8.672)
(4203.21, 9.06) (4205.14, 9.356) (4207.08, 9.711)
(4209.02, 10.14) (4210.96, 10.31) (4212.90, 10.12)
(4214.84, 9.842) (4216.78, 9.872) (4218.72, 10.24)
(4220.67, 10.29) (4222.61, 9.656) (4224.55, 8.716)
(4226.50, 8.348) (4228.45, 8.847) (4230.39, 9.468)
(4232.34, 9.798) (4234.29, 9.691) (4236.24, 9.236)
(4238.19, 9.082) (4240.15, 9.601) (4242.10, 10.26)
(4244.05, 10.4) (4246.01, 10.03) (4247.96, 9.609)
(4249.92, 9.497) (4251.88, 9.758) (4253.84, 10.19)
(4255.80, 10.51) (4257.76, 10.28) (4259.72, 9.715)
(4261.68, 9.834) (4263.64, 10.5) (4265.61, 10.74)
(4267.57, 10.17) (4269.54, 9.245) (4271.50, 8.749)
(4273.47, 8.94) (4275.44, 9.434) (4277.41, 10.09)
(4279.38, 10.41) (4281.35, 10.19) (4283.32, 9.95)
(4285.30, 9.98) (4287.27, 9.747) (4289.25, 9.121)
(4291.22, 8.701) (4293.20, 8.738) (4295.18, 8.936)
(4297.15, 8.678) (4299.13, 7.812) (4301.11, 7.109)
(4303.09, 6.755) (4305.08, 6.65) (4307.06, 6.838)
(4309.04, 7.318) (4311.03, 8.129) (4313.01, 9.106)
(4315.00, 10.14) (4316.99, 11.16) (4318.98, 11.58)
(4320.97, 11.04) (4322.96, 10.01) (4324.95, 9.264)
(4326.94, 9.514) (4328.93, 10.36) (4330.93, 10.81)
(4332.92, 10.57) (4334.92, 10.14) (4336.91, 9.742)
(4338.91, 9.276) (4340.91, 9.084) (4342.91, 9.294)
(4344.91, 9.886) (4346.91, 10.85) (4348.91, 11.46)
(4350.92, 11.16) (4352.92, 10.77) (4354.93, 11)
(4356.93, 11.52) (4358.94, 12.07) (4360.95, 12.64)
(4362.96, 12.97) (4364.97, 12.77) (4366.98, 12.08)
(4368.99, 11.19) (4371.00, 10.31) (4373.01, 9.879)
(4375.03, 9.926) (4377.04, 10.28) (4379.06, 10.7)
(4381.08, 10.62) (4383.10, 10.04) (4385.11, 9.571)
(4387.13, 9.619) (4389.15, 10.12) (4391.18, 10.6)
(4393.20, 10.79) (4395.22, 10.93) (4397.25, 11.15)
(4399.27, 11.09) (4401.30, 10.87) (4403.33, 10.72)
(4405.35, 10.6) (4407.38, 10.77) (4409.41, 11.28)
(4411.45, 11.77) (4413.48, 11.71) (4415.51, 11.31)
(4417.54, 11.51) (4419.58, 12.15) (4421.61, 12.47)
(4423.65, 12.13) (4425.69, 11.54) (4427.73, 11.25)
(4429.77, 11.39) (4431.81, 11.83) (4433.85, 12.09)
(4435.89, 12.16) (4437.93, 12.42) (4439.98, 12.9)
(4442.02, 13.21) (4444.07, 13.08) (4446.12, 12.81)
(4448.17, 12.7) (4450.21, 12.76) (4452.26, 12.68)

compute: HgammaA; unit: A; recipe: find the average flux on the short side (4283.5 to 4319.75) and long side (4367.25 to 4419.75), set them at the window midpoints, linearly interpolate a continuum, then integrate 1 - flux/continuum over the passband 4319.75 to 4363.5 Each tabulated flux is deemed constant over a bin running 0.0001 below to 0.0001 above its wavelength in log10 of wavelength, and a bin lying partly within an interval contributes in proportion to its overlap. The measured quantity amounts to -4.5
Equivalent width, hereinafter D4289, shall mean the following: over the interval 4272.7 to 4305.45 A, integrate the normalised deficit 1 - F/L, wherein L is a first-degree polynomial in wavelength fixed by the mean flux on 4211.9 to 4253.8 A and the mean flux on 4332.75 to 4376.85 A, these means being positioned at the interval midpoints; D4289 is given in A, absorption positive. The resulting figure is 4.02 A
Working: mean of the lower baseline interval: 9.65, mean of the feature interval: 8.94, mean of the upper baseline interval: 10.8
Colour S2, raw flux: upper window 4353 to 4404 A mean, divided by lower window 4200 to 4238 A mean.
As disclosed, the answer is 1.15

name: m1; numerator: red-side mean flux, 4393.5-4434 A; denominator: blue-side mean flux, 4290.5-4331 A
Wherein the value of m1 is 1.27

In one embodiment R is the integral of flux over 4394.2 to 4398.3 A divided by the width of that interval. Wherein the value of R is 11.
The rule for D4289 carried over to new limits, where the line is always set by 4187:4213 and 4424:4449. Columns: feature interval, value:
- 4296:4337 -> 6.3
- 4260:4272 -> 0.3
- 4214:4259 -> 0.6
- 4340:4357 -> 1.0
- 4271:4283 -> 0.7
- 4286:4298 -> 1.7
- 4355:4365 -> -0.8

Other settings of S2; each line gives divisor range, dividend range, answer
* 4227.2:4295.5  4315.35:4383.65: 1.10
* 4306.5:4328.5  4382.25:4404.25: 1.10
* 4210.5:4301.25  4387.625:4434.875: 1.18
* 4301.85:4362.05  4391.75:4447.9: 1.18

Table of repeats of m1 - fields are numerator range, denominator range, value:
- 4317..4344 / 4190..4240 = 1.07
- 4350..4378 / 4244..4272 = 1.14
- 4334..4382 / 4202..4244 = 1.13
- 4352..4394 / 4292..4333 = 1.21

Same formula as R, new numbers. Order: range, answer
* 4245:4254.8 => 9.81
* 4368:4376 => 10.3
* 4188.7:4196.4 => 9.47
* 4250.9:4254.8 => 9.97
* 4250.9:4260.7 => 10.1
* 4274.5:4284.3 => 10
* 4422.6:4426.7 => 11.8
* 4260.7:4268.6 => 10.3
